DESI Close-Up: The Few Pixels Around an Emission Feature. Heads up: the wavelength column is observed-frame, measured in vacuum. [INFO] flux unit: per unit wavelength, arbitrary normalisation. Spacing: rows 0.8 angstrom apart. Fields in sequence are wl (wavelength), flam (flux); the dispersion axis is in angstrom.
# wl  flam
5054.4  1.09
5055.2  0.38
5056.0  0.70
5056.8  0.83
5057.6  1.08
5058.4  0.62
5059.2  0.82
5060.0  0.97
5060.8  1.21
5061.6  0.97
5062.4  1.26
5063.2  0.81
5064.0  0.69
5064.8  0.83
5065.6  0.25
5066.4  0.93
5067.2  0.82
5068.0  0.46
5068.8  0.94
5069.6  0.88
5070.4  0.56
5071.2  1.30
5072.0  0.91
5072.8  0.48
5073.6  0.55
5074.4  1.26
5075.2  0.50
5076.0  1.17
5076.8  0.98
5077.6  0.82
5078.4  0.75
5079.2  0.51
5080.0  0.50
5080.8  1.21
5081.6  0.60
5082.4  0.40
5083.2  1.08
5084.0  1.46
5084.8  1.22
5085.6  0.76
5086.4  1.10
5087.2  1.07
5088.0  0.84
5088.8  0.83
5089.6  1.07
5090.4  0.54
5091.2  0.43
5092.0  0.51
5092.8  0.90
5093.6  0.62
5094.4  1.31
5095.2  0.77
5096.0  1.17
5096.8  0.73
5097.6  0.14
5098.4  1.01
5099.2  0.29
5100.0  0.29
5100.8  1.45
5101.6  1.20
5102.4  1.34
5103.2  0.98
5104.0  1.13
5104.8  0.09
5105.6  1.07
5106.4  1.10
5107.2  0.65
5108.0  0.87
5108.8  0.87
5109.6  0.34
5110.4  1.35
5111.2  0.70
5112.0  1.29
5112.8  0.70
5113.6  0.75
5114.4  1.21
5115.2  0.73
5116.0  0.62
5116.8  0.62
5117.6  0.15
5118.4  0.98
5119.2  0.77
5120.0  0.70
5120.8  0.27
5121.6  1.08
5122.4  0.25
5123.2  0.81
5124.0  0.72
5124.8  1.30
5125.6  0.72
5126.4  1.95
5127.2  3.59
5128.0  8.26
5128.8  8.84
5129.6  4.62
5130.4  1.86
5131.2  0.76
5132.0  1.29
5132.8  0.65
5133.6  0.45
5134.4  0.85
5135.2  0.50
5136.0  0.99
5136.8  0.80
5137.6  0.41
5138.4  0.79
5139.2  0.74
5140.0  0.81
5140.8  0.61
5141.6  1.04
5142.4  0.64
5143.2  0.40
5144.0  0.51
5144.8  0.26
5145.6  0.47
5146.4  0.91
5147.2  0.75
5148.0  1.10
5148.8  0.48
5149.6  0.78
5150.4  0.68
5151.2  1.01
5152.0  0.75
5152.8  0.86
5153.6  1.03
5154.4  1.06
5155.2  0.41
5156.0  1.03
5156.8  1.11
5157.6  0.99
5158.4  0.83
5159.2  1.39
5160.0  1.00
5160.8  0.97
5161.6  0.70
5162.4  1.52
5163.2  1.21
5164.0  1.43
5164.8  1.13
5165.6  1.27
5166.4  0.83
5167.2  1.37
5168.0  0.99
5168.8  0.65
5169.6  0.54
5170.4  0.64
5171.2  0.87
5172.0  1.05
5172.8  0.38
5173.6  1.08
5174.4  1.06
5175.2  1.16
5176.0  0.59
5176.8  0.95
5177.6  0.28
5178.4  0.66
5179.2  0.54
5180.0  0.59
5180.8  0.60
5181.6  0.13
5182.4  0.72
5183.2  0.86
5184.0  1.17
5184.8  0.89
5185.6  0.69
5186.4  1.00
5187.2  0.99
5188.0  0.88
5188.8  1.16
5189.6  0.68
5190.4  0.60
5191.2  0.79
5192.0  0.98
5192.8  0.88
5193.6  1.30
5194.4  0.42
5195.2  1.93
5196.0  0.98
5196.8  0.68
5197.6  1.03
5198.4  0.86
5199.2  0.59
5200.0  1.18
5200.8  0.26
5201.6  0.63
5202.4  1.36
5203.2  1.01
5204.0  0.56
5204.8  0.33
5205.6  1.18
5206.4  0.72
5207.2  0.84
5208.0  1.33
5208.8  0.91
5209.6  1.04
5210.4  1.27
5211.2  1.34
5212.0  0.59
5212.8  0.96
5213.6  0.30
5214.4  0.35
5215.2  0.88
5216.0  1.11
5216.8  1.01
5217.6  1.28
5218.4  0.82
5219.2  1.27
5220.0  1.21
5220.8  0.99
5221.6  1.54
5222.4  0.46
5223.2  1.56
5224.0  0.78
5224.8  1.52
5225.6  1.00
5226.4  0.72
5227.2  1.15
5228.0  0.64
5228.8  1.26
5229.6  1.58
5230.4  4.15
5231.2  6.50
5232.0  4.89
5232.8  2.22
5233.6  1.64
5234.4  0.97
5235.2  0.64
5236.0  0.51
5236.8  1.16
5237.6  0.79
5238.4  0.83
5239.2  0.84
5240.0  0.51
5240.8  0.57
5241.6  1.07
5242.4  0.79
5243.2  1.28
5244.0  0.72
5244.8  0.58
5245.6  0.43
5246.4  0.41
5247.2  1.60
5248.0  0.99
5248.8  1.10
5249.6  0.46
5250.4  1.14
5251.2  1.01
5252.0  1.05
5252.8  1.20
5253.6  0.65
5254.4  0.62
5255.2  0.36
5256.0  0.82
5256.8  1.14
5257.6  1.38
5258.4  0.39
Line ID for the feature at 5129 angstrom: H-beta 4861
